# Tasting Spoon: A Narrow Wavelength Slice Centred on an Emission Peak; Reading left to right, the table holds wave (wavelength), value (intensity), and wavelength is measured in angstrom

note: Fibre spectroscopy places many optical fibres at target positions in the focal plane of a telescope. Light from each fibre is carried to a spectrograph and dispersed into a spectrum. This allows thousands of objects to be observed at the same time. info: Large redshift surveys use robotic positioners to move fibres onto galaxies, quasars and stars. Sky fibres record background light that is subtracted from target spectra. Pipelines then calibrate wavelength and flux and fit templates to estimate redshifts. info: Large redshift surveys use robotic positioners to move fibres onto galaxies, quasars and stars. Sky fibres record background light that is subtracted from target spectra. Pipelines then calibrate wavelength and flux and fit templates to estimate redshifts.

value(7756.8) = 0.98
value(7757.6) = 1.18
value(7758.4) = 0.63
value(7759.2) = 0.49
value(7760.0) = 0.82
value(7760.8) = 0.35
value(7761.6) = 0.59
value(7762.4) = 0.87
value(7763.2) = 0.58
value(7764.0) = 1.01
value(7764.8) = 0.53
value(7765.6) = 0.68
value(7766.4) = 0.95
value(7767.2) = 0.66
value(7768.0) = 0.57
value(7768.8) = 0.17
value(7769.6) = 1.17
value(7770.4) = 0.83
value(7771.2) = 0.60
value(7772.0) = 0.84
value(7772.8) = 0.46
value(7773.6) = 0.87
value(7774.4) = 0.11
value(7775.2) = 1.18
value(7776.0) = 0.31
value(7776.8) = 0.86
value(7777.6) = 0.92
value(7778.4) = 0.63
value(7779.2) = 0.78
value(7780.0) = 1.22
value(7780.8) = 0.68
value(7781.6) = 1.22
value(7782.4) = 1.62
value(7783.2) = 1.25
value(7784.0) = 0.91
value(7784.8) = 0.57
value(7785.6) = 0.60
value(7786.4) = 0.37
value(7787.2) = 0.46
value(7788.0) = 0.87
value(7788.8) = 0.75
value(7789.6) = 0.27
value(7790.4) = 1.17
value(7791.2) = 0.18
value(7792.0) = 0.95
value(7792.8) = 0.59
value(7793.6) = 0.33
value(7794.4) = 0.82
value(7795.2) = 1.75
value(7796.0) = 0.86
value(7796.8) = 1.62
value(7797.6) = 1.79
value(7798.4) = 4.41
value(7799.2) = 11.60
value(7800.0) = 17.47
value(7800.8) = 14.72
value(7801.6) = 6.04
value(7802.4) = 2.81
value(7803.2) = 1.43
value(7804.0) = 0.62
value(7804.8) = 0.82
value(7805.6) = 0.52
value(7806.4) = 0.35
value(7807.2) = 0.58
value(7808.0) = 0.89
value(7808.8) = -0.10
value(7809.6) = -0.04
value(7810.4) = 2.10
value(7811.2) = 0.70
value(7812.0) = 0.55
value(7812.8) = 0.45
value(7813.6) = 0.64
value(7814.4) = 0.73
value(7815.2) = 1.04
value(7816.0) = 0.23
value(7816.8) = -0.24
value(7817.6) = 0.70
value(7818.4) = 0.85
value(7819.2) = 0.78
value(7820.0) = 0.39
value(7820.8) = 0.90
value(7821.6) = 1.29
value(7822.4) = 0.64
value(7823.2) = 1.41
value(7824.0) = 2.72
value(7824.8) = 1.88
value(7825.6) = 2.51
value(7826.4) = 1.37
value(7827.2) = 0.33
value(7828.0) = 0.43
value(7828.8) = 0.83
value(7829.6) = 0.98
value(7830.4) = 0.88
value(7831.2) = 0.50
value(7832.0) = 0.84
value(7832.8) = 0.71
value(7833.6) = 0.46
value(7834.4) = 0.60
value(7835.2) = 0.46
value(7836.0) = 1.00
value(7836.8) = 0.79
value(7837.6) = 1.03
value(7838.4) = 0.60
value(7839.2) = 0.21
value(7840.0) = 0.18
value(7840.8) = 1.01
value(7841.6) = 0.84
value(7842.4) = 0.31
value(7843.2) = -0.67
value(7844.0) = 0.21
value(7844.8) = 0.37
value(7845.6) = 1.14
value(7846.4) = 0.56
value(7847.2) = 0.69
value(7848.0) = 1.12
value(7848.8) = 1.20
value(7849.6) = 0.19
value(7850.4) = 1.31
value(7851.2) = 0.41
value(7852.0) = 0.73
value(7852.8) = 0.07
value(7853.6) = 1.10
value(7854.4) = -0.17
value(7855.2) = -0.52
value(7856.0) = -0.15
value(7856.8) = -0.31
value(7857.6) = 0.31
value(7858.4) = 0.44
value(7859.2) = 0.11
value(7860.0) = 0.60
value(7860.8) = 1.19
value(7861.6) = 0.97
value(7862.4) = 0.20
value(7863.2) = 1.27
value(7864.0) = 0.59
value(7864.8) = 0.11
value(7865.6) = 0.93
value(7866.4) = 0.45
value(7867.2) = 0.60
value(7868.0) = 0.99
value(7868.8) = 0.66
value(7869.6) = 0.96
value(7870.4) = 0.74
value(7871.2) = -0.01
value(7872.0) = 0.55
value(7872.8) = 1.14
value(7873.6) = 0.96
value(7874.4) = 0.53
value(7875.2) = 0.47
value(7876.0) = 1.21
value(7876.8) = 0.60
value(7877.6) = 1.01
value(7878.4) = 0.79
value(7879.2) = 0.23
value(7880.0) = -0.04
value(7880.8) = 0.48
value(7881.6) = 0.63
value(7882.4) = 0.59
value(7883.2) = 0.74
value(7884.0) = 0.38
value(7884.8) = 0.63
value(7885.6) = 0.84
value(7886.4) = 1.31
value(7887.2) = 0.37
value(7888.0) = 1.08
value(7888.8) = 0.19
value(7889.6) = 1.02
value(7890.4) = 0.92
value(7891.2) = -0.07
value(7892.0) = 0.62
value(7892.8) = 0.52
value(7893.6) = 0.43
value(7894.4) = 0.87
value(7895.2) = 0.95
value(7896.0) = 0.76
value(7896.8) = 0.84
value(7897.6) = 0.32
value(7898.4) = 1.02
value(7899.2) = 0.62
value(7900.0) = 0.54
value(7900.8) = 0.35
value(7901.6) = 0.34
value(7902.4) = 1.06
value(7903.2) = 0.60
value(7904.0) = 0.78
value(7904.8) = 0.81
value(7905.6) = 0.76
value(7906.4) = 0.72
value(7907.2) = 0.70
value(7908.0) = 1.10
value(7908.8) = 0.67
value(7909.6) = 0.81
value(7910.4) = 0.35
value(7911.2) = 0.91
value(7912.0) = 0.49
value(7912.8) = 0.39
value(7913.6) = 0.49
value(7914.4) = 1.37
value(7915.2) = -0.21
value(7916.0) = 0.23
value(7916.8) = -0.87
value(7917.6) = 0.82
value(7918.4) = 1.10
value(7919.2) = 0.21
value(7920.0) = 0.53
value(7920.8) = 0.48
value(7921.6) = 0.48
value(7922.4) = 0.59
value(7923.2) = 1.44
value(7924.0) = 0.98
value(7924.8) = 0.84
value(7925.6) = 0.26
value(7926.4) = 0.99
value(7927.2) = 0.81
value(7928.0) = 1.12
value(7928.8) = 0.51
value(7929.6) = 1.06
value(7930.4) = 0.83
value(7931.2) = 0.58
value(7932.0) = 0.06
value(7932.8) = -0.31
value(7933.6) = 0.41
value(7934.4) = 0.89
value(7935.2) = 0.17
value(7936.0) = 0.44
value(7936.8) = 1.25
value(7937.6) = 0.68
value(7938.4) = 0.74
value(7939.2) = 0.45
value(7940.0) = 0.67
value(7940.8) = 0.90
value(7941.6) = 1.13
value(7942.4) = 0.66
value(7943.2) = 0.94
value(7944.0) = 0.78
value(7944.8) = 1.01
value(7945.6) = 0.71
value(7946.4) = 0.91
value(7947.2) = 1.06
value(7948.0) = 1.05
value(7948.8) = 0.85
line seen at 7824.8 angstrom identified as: [N II]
